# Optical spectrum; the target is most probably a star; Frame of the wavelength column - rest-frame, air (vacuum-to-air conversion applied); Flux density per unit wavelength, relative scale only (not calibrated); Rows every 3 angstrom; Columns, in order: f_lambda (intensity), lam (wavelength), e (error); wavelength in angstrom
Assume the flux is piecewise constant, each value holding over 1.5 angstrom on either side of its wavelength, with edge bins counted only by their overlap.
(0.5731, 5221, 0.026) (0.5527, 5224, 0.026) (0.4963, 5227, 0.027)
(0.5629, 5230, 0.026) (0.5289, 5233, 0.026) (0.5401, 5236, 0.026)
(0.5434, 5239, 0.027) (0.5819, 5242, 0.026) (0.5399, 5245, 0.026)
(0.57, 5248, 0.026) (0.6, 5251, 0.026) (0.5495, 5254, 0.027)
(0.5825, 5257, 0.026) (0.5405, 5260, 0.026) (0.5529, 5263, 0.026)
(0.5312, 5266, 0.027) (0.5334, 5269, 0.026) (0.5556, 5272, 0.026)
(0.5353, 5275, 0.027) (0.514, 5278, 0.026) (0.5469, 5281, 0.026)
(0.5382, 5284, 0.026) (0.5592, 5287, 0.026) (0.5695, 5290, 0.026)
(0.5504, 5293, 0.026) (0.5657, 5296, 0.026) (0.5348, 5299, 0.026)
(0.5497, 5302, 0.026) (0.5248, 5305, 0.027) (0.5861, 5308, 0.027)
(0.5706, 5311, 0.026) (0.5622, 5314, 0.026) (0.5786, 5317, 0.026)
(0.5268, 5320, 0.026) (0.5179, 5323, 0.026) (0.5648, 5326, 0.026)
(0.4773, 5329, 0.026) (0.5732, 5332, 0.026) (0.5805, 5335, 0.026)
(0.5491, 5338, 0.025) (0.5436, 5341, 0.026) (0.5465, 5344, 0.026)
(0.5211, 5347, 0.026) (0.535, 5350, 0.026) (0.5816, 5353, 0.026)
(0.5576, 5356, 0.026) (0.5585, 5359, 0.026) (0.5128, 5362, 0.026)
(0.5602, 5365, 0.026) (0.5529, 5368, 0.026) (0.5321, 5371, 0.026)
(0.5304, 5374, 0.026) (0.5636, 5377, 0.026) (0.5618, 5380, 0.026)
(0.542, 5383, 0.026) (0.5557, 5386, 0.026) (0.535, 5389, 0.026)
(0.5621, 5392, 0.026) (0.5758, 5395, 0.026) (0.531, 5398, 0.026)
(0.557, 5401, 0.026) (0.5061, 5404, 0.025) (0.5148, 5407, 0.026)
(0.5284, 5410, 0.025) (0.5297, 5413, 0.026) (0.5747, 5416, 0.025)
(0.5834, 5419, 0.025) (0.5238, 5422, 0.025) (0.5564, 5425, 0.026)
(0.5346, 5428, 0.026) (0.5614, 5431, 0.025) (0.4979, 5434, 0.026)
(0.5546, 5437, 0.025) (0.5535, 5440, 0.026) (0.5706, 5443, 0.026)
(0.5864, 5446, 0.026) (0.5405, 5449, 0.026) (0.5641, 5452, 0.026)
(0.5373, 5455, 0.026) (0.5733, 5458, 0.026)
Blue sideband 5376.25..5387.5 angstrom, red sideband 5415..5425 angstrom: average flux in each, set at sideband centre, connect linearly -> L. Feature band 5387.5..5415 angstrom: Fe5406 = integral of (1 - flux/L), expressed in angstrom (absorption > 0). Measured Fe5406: 0.93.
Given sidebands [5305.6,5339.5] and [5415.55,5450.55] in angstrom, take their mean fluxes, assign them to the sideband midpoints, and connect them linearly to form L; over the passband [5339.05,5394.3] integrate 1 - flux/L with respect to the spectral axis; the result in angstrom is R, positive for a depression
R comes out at 0.5 angstrom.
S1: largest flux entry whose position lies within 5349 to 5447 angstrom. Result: 0.5864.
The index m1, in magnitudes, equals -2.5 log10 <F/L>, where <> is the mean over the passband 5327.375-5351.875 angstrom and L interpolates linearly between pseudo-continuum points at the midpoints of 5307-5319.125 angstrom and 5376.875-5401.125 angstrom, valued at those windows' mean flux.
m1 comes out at 0.046 mag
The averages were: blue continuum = 0.571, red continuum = 0.553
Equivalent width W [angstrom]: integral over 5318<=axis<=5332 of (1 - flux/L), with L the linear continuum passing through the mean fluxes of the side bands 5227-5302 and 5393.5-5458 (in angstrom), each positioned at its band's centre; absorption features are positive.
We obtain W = 0.5 angstrom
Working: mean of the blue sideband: 0.55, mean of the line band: 0.529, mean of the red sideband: 0.547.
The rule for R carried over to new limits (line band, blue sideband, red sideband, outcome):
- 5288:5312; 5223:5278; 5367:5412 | -0.4 angstrom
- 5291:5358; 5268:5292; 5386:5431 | -0.7 angstrom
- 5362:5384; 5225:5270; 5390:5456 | 0.1 angstrom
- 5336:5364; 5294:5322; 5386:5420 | 0.2 angstrom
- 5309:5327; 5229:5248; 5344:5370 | -0.2 angstrom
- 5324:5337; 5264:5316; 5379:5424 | 0.0 angstrom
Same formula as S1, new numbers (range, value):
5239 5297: 0.6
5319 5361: 0.5816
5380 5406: 0.5758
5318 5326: 0.5648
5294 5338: 0.5861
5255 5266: 0.5825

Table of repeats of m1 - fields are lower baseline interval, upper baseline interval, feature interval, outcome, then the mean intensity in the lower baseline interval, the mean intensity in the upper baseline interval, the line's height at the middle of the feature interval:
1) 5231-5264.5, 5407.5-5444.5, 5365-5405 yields 0.00 mag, 0.557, 0.547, 0.549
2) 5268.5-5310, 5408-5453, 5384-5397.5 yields -0.01 mag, 0.548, 0.55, 0.55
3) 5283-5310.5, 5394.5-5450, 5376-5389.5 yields -0.01 mag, 0.554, 0.546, 0.548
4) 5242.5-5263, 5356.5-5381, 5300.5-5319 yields -0.01 mag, 0.564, 0.547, 0.555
